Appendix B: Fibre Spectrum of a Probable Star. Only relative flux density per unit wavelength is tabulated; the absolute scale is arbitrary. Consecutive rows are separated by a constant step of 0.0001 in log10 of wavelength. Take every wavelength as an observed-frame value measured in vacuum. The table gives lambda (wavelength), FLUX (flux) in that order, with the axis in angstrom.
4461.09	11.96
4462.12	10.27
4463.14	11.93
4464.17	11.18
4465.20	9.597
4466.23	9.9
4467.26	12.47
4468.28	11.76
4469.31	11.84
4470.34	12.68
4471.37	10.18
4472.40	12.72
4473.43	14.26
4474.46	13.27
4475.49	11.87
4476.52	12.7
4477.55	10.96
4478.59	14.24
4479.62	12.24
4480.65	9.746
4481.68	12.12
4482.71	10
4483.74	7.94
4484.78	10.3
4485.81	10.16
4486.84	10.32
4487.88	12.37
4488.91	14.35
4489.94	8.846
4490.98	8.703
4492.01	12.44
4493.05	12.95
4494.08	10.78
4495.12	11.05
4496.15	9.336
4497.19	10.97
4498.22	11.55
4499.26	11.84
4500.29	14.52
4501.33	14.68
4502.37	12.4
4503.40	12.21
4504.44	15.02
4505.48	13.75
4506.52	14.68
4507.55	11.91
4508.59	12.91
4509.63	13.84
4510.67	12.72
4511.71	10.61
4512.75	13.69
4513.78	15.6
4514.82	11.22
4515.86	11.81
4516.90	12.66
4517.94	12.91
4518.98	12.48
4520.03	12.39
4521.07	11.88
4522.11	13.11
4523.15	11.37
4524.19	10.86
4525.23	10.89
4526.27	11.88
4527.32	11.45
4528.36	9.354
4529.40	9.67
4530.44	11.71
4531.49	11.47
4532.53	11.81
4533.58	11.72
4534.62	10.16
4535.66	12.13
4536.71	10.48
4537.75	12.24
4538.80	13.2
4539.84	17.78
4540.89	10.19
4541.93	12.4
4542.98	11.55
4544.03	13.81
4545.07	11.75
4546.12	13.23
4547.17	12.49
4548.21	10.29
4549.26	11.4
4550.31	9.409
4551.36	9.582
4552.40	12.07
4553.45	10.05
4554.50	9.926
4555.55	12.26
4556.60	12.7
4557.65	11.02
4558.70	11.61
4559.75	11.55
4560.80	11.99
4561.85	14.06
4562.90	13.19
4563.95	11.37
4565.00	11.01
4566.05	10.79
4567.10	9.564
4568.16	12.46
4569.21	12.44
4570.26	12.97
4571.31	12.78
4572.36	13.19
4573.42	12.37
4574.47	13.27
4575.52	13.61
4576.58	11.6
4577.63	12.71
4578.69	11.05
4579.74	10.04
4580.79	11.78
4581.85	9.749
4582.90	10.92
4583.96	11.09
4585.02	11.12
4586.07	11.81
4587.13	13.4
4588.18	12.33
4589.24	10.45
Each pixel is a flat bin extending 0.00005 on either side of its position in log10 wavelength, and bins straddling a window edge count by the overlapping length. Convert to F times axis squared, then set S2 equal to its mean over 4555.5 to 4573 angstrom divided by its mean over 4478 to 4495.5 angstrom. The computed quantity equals 1.12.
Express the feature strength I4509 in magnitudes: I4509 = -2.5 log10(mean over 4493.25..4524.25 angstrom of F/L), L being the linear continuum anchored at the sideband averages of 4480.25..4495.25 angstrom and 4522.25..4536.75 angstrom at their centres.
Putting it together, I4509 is -0.14 mag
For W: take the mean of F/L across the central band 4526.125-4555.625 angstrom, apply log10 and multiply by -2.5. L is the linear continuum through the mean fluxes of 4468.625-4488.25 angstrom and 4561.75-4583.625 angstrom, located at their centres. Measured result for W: 0.02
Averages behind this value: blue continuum 11.6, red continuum 11.9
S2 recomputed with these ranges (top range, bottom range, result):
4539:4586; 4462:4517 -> 1.02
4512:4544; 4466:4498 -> 1.07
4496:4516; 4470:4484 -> 1.10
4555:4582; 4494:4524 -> 0.98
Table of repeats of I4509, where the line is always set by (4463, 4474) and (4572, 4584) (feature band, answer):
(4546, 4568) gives 0.04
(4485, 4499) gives 0.06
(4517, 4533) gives 0.01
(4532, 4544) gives -0.04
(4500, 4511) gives -0.15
